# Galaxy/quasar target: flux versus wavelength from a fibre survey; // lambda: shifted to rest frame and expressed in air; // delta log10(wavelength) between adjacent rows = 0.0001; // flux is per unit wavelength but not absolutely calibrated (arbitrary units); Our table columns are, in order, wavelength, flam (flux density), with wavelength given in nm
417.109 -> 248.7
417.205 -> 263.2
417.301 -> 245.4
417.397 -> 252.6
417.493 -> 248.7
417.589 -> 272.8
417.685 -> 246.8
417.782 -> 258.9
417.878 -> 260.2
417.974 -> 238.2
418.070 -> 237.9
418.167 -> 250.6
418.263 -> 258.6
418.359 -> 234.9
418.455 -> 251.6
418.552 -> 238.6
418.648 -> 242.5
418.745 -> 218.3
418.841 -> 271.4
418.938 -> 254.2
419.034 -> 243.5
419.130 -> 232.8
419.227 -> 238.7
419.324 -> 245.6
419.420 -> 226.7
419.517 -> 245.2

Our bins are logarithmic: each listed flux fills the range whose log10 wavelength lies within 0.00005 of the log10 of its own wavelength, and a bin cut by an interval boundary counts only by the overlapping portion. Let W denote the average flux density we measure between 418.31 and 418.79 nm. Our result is 237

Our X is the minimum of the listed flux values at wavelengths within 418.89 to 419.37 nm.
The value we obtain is 232.8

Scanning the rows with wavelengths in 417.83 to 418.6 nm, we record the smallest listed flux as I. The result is 234.9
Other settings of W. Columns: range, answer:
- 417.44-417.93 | 257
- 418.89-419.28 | 242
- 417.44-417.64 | 261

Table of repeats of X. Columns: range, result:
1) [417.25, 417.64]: 245.4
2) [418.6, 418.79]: 218.3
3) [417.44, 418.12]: 237.9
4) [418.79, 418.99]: 254.2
